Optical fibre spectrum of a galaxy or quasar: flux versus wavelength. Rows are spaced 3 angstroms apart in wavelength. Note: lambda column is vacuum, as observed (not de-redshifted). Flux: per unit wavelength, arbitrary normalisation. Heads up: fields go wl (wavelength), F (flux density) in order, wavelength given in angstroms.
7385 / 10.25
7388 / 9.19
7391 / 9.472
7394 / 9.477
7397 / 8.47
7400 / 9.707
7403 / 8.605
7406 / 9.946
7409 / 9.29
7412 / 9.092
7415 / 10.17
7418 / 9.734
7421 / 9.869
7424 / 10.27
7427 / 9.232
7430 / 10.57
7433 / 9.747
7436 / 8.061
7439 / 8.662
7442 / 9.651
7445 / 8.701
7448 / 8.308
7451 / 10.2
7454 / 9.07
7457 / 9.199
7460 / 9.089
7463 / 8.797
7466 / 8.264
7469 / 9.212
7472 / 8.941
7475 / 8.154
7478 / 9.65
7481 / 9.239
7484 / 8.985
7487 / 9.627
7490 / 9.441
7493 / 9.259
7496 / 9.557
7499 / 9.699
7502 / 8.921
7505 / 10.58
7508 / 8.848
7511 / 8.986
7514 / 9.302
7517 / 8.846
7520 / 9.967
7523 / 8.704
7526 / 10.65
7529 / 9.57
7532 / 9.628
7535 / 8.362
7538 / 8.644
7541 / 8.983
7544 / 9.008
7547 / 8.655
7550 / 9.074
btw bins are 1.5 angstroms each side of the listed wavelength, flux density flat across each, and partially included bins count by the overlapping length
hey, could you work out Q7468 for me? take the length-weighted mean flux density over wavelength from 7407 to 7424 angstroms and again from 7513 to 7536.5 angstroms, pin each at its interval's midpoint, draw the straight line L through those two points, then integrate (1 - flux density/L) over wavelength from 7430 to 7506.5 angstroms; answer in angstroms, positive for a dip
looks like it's 2.84 angstroms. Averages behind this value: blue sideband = 9.7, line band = 9.19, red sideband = 9.38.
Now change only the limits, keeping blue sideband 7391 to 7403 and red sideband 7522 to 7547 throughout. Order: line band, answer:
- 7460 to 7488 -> 0.6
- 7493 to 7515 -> -0.6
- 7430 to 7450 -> 0.3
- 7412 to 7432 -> -1.6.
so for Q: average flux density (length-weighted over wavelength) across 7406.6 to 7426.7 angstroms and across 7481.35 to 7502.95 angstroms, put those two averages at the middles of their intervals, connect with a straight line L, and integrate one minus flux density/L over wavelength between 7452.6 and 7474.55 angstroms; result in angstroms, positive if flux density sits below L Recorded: 1.4 angstroms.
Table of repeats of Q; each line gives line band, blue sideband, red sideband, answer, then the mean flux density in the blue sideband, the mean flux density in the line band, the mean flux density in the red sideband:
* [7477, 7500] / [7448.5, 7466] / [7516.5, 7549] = -0.7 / 9.13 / 9.42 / 9.19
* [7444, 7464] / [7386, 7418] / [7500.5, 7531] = 0.7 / 9.37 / 9.07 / 9.44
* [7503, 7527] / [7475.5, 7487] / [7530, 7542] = -1.1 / 9.24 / 9.45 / 8.93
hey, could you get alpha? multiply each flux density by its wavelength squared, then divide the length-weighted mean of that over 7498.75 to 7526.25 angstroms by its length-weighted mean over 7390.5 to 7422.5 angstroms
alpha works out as 1.02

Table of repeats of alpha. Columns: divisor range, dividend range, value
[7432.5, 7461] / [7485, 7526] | 1.06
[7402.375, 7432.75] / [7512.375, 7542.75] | 0.98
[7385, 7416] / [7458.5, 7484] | 0.97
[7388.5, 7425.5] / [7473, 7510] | 1.00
